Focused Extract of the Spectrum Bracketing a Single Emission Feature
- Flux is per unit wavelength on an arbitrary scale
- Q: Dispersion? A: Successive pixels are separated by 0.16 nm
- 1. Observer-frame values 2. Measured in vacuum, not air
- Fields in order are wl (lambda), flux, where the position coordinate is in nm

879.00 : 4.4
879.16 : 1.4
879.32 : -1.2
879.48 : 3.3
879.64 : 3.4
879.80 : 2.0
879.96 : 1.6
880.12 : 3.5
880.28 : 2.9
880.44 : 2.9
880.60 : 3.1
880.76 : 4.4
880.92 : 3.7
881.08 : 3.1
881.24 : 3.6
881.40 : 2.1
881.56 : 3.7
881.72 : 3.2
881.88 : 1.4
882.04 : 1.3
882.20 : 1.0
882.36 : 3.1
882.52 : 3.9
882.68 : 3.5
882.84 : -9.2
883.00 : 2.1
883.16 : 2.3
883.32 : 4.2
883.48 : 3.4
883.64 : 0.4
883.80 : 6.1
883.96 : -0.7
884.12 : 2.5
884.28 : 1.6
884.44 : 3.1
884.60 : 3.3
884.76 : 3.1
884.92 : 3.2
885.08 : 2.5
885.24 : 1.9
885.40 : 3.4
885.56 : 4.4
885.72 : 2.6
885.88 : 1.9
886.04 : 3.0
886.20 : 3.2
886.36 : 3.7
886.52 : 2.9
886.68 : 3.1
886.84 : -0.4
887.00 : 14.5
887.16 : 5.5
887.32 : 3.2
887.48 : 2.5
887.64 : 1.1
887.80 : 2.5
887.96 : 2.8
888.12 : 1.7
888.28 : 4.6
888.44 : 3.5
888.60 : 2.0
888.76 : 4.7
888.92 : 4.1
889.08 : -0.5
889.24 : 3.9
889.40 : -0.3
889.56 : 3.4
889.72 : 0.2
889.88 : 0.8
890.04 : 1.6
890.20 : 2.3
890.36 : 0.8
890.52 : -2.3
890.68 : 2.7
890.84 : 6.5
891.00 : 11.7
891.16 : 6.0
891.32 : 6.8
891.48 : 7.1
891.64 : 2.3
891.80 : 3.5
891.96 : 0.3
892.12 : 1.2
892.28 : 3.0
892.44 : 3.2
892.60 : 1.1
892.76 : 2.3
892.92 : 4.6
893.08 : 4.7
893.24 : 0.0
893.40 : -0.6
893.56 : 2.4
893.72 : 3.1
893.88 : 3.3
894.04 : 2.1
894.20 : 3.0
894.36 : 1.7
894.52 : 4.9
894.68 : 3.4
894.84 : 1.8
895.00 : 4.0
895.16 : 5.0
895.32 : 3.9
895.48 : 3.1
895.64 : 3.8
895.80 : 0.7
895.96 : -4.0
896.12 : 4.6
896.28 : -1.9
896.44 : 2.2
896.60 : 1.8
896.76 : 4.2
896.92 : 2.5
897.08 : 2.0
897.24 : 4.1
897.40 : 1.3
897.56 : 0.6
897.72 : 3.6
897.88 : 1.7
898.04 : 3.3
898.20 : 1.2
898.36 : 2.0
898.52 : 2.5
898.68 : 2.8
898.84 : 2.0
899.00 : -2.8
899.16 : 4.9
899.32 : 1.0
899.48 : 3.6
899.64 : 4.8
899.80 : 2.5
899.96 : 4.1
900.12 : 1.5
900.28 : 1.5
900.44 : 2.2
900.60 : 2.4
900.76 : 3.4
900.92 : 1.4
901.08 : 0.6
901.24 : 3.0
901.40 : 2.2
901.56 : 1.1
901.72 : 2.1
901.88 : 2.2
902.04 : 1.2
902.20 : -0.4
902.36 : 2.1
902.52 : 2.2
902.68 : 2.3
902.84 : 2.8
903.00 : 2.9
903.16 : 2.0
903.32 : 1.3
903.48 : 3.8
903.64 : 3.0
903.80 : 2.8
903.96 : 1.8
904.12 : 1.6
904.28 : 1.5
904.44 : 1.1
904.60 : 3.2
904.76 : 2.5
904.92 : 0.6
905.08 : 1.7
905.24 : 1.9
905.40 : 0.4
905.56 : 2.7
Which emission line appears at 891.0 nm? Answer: H-beta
